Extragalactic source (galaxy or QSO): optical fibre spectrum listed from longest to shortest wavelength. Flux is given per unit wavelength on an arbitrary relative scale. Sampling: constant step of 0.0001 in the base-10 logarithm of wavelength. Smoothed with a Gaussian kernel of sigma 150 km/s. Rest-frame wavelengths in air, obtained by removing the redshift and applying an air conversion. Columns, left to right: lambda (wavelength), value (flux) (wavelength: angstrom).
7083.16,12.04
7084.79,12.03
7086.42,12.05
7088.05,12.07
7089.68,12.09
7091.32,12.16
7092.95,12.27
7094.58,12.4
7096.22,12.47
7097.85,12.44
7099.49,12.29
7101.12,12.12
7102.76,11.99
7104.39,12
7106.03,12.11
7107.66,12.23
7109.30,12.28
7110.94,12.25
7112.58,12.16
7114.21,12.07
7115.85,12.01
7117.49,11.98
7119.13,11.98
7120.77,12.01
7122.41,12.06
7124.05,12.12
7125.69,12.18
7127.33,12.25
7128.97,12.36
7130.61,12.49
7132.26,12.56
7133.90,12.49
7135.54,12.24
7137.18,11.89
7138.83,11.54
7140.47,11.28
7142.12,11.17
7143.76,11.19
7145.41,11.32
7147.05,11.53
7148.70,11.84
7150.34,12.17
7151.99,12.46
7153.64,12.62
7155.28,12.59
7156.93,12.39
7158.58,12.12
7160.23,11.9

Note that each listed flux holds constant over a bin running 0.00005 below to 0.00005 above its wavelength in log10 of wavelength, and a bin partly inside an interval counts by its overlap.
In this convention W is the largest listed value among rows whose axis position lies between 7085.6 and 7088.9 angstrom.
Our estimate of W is 12.07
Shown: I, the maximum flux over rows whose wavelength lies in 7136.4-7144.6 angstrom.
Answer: 11.89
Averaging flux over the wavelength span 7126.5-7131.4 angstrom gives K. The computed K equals 12.4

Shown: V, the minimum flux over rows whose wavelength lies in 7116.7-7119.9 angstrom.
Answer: 11.98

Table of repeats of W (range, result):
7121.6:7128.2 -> 12.25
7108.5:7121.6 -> 12.28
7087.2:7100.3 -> 12.47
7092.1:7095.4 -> 12.4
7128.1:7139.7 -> 12.56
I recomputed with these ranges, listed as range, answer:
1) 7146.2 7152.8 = 12.46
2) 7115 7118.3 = 12.01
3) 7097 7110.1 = 12.44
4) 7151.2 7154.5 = 12.62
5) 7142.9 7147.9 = 11.53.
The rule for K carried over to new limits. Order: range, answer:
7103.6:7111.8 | 12.2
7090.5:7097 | 12.3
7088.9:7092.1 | 12.1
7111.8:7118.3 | 12.1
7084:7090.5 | 12.1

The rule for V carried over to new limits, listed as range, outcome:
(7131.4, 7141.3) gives 11.28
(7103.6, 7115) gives 12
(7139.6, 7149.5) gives 11.17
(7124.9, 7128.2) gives 12.18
